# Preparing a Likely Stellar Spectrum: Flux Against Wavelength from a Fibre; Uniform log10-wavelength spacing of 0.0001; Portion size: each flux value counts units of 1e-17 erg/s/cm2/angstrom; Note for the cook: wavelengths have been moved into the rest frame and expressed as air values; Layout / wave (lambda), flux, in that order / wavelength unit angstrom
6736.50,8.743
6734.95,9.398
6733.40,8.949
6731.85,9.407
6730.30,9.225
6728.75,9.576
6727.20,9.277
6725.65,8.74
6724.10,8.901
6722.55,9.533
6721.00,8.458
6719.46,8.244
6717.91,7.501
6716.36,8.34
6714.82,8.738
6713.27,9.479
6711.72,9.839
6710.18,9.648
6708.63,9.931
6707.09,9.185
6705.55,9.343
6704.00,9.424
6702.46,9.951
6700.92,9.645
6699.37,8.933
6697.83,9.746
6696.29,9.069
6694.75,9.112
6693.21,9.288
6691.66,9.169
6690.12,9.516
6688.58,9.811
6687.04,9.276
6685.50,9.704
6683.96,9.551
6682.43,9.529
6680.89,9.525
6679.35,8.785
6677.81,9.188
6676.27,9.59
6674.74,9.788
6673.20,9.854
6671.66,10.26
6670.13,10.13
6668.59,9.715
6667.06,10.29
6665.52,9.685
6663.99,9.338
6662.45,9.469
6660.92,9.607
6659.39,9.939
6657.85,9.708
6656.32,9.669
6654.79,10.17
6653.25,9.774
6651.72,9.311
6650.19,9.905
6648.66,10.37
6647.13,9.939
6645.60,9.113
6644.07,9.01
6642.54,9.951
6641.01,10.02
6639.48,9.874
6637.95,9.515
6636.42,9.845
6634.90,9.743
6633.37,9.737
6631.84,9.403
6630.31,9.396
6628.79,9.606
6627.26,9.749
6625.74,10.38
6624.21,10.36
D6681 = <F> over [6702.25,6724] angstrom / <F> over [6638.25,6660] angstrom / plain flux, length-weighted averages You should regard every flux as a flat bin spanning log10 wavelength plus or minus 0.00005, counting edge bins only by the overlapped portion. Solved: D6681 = 0.93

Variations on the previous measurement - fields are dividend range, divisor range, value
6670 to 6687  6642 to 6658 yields 0.99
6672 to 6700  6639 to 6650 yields 0.97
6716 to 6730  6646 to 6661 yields 0.89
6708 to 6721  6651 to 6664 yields 0.92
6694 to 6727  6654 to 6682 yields 0.94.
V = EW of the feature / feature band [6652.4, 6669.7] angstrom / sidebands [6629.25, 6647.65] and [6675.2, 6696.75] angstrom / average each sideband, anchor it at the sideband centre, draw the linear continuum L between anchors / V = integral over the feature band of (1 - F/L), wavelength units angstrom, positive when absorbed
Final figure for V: -0.5 angstrom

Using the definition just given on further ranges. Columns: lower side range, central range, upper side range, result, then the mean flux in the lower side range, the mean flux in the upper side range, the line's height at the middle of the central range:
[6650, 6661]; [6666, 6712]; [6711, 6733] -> -1.0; 9.76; 8.94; 9.35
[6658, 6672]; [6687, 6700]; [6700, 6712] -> 0.5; 9.81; 9.61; 9.67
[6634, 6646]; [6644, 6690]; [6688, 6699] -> -0.8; 9.65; 9.36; 9.51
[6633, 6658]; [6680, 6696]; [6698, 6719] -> -0.1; 9.75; 9.23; 9.4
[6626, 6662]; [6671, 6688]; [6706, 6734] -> -0.2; 9.72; 9.06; 9.41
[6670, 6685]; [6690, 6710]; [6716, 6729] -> -0.6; 9.6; 8.7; 9.15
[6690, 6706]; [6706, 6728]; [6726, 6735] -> 0.8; 9.37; 9.27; 9.31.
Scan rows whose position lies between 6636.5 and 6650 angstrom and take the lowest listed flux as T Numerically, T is 9.01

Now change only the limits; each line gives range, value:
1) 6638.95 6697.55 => 8.785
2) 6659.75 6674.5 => 9.338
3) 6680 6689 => 9.276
